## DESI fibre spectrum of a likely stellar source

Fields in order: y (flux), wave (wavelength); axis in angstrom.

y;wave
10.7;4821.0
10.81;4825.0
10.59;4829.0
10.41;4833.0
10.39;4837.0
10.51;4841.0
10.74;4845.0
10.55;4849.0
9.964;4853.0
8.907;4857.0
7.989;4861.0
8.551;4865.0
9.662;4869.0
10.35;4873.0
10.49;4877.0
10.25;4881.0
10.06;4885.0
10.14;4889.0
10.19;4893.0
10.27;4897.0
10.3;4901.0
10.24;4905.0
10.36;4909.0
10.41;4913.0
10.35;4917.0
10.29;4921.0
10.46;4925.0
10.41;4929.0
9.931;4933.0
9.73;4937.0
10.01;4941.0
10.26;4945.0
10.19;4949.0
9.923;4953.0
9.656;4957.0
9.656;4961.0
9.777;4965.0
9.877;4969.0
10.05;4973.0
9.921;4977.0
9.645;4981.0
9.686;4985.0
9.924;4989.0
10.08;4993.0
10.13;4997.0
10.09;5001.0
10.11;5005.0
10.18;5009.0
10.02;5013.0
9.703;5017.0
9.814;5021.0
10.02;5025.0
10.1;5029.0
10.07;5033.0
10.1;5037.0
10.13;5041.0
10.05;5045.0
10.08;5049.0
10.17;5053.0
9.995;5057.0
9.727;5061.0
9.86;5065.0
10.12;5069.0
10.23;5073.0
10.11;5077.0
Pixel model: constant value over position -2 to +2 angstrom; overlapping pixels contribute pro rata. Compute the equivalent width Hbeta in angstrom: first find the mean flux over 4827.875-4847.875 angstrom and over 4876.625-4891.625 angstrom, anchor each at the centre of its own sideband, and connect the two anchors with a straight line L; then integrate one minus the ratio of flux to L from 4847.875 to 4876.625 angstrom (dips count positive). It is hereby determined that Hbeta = 2.5 angstrom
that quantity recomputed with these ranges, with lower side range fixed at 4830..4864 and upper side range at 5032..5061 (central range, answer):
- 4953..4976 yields 0.4 angstrom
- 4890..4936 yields -1.5 angstrom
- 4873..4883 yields -0.4 angstrom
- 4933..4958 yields 0.0 angstrom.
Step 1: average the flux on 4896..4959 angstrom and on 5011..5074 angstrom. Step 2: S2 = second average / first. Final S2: 0.98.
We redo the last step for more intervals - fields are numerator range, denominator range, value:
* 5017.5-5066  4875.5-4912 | 0.98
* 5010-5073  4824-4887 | 1.00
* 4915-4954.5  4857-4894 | 1.05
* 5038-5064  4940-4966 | 1.01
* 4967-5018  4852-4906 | 1.02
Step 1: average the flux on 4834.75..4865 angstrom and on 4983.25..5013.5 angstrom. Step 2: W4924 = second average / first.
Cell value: 1.03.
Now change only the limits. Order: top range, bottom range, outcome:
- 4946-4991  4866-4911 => 0.97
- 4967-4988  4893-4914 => 0.96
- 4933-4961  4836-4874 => 1.02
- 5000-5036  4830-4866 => 1.02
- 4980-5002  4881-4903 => 0.97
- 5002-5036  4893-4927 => 0.97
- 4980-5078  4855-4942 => 1.00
